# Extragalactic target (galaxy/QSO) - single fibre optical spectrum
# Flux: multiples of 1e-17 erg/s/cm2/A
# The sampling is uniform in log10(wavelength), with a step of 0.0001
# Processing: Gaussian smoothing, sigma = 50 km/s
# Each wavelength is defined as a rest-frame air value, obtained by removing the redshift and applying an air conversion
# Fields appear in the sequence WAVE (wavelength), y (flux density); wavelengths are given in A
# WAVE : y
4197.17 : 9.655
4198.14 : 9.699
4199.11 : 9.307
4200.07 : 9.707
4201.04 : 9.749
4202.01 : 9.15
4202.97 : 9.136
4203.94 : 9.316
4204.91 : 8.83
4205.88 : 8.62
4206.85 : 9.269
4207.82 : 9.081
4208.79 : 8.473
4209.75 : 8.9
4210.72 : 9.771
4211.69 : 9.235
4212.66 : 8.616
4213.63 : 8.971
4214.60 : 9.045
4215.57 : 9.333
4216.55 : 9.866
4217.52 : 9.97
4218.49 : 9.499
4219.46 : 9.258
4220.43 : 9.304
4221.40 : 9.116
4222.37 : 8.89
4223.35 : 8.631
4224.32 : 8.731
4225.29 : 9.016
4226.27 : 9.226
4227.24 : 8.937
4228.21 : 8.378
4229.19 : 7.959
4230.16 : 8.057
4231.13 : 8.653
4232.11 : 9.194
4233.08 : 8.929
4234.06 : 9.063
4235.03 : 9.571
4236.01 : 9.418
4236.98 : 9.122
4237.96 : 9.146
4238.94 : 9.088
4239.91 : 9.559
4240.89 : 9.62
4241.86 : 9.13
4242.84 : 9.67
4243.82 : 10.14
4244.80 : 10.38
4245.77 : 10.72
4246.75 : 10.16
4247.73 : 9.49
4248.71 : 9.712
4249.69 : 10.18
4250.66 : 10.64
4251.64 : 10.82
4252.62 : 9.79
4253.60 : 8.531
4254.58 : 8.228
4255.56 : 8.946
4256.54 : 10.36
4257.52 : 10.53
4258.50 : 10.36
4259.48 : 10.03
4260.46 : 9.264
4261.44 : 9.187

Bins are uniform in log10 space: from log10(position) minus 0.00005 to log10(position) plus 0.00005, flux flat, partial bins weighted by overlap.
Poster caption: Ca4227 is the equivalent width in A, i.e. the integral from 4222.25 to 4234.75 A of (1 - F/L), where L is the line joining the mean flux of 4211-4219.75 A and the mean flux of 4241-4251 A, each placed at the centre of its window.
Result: 1.1 A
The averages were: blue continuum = 9.32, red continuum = 10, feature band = 8.75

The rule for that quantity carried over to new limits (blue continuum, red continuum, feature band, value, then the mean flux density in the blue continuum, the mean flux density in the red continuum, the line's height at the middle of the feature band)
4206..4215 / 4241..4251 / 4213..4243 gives 1.27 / 9.03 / 10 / 9.51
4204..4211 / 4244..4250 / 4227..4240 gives 1.08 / 8.99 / 10.1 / 9.72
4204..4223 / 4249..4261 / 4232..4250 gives -0.01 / 9.16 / 9.81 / 9.59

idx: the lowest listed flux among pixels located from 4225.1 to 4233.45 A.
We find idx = 7.959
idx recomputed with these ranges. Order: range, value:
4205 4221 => 8.473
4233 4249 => 8.929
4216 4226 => 8.631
